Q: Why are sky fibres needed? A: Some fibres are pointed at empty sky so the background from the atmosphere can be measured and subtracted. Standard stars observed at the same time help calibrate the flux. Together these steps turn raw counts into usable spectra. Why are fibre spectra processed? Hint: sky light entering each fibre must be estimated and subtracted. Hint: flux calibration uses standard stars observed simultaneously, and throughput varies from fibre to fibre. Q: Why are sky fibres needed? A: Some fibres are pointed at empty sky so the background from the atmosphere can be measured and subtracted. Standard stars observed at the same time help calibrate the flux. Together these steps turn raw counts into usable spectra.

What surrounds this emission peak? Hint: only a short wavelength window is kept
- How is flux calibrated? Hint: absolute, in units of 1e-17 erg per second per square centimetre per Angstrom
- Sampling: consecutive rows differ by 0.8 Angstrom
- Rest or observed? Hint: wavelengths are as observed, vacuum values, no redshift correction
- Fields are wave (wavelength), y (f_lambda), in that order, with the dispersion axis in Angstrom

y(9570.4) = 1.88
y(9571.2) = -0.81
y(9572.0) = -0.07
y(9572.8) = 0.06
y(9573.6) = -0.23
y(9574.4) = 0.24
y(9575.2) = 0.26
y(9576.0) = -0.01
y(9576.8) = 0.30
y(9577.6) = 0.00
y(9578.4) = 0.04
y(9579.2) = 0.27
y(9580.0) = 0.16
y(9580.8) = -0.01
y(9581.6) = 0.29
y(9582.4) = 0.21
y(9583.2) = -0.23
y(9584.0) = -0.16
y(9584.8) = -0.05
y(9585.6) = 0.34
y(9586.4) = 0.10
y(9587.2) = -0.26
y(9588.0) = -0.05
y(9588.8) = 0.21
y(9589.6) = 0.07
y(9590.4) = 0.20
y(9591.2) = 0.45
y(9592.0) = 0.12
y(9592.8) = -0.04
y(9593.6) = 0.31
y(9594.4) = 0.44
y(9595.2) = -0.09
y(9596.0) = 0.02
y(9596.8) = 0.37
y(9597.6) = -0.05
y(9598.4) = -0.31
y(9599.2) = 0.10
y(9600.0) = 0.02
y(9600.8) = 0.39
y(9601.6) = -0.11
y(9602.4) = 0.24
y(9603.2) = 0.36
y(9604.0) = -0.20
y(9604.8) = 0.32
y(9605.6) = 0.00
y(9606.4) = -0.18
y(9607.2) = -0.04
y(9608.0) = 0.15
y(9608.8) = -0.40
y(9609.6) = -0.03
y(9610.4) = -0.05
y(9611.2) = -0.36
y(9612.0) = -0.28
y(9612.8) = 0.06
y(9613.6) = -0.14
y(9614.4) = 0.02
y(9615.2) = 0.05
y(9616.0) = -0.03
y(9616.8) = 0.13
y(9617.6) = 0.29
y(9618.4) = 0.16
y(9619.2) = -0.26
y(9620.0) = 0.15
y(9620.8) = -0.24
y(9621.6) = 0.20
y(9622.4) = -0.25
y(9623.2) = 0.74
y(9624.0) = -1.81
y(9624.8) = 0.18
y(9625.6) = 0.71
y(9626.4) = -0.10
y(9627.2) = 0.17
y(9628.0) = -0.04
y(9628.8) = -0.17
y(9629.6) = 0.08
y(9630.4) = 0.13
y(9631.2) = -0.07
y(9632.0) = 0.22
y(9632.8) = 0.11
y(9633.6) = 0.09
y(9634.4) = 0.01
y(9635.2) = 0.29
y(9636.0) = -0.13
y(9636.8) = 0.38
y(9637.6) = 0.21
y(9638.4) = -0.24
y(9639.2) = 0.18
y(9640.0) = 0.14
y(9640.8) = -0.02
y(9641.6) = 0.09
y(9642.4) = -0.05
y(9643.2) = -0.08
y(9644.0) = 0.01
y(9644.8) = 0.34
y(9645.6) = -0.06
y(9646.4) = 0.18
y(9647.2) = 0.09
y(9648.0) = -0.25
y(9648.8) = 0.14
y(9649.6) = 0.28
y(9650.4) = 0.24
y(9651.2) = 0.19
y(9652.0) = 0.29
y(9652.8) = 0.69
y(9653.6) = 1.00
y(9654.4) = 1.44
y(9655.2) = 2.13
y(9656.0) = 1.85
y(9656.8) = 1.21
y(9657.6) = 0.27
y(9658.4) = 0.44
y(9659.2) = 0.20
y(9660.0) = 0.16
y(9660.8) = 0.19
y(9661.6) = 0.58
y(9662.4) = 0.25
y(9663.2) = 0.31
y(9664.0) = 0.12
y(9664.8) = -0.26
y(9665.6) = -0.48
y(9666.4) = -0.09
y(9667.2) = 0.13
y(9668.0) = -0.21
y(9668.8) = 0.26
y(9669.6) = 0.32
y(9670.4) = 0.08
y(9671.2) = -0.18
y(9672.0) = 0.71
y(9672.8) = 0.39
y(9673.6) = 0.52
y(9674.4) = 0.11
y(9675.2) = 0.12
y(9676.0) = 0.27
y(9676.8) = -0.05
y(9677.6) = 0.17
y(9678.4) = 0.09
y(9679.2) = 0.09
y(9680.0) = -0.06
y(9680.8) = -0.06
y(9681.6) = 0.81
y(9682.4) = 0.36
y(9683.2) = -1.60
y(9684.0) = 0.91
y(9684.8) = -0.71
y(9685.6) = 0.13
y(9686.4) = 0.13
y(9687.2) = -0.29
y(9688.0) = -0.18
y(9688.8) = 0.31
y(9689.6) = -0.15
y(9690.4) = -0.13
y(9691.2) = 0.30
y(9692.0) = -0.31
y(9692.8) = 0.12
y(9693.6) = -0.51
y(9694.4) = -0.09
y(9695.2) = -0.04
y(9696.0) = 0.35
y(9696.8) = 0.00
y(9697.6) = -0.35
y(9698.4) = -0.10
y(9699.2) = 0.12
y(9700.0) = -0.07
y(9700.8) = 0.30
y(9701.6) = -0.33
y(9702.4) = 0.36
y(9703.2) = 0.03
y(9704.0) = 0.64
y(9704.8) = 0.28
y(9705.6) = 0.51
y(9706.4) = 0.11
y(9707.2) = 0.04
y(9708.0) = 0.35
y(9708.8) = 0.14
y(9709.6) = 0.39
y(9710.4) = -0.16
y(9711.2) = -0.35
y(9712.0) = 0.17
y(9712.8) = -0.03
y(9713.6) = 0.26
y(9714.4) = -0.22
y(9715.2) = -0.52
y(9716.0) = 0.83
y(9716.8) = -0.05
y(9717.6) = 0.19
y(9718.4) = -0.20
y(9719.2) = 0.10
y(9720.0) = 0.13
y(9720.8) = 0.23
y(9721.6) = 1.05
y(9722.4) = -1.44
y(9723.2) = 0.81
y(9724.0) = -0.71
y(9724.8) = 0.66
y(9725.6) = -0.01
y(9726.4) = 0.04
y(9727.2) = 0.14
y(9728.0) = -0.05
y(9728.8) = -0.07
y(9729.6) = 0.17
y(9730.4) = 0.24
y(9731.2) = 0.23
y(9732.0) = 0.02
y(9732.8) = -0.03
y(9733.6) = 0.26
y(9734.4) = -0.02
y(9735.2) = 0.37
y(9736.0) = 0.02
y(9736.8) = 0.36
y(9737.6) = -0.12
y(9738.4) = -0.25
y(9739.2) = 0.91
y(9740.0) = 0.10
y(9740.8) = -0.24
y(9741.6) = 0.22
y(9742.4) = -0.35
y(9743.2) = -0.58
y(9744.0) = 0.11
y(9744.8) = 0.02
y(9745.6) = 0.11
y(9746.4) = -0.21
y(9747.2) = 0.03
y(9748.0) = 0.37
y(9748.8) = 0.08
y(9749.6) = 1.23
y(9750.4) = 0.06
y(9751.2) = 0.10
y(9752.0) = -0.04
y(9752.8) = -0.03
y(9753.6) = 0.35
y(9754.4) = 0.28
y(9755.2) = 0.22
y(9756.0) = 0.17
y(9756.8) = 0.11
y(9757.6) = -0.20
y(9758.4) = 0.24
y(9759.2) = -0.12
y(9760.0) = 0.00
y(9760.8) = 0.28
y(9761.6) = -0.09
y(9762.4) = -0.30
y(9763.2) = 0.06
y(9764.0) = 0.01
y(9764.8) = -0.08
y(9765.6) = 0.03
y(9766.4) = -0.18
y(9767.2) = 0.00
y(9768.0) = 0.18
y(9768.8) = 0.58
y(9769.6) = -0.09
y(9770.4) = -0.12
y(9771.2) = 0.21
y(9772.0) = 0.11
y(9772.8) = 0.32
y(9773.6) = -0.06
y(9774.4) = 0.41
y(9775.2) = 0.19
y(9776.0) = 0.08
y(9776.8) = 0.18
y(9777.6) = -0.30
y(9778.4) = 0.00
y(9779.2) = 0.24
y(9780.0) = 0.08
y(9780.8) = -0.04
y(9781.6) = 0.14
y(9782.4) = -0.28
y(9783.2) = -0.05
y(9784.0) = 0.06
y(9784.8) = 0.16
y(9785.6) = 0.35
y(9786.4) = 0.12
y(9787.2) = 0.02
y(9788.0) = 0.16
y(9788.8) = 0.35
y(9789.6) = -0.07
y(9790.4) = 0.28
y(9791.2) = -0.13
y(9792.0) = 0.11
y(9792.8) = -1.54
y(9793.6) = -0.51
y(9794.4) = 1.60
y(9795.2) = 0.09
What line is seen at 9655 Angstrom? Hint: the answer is [O III] 5007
